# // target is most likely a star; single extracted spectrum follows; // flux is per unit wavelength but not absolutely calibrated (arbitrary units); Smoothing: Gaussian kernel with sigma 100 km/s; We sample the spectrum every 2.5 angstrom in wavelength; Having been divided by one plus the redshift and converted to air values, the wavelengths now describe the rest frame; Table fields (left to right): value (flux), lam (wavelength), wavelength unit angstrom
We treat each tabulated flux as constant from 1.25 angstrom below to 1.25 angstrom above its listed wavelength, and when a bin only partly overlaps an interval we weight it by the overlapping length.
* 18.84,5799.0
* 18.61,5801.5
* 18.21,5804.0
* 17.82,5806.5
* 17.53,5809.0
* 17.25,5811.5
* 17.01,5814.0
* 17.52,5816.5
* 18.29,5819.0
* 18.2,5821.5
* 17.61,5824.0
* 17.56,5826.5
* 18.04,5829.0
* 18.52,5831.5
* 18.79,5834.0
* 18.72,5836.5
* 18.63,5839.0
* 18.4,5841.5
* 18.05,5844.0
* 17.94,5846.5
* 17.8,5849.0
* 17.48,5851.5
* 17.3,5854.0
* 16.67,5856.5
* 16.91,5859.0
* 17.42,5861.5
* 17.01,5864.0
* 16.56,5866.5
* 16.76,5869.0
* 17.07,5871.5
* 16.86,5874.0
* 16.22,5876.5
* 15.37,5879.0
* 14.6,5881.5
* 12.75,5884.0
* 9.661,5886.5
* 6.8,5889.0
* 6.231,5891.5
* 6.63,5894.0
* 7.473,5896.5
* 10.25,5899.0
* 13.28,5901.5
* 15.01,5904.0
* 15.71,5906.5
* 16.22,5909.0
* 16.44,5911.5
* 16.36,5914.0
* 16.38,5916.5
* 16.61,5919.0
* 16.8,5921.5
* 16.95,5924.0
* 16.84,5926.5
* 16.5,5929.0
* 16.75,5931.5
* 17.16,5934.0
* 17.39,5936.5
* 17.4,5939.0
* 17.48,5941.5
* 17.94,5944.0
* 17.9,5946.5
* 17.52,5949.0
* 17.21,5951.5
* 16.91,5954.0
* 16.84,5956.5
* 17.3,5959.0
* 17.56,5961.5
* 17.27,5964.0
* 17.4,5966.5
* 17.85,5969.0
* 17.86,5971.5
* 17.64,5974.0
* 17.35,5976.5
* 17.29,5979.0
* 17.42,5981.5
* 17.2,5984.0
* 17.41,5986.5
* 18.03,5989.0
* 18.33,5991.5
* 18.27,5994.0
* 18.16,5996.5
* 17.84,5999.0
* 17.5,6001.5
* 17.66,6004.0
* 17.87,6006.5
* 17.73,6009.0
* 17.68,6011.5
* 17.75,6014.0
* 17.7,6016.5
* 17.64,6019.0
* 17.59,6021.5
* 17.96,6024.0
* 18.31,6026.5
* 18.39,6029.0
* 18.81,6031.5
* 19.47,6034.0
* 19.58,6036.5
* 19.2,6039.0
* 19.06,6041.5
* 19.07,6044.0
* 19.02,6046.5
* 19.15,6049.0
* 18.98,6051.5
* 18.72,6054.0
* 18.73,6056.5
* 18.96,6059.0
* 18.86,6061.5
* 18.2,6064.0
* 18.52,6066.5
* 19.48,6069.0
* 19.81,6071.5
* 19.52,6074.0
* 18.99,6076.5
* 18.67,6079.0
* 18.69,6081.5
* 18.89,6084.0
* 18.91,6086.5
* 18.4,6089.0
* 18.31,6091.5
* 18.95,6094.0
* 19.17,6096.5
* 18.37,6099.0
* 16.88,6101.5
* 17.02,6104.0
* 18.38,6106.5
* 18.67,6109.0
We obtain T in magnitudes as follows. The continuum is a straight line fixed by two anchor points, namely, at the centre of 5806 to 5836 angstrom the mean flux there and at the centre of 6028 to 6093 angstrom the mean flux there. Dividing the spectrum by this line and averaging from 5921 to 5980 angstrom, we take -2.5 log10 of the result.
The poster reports 0.07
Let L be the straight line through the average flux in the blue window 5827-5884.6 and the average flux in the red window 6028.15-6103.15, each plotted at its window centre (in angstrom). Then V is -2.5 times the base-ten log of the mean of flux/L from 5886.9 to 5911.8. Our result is 0.49 mag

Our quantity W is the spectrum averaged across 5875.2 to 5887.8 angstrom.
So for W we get 13.7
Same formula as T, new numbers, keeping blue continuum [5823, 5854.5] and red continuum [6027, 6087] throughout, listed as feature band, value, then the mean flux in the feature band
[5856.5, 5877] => 0.08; 16.9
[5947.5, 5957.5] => 0.09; 17.1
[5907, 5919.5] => 0.13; 16.3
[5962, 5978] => 0.06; 17.6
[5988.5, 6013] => 0.05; 17.9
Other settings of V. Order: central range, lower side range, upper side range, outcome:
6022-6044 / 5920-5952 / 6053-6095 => -0.03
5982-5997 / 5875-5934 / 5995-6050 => -0.05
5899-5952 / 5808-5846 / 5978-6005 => 0.09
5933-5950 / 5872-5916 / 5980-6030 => -0.17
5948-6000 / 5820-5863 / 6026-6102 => 0.06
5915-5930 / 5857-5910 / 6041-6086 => -0.13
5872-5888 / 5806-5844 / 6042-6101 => 0.26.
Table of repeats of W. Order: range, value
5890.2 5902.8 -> 8.79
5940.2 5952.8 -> 17.6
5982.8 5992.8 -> 17.7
